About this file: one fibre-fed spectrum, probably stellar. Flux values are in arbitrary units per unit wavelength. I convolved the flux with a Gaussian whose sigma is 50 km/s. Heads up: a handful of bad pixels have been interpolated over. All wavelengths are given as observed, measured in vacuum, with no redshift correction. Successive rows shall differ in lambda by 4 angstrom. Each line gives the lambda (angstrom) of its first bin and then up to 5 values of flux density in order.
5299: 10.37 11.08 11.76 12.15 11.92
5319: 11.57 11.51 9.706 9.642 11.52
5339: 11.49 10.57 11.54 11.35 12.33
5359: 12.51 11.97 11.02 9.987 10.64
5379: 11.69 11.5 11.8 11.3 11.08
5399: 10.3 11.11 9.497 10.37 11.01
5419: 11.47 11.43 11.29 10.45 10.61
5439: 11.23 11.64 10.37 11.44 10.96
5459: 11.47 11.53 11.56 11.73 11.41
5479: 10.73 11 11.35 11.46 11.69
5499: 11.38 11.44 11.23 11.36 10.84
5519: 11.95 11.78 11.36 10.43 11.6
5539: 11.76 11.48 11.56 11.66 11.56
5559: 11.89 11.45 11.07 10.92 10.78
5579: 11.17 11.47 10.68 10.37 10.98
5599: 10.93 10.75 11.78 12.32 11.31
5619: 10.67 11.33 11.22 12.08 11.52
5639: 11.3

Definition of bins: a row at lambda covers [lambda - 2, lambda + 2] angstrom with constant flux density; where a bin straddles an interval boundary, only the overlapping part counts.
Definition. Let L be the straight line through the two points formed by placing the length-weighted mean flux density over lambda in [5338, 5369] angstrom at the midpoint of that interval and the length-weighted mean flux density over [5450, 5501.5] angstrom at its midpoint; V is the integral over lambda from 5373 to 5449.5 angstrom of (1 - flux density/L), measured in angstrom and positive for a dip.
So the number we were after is 3.30 angstrom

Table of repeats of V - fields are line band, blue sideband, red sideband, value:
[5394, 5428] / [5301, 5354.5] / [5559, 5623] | 1.2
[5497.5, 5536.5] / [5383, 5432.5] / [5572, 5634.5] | -0.9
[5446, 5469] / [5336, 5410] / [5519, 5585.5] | 0.1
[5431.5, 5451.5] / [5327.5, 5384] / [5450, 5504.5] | 0.6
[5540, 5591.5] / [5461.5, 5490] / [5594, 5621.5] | 0.1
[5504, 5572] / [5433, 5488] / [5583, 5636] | -1.2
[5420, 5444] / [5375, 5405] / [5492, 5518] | 0.3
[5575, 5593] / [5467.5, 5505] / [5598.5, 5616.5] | 0.8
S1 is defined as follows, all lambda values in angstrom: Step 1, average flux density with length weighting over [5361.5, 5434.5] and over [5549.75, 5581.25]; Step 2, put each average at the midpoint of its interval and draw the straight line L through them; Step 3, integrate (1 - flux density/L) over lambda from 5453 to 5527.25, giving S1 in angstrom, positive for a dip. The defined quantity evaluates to -1.5 angstrom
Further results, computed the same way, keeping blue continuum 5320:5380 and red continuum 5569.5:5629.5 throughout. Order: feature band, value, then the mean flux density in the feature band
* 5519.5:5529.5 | -0.4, 11.6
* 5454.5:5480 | -0.6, 11.4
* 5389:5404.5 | 0.3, 10.9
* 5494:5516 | -0.4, 11.3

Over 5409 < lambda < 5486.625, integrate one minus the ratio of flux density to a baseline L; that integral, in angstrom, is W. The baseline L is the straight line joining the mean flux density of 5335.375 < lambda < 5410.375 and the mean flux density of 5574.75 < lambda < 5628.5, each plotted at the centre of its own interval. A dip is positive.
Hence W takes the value 0.2 angstrom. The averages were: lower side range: 11.2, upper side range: 11.1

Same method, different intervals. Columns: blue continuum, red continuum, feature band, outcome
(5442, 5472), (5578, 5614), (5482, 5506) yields -0.3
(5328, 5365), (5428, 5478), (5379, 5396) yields -0.2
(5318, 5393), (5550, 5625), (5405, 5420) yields 0.9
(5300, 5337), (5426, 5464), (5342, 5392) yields -1.2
